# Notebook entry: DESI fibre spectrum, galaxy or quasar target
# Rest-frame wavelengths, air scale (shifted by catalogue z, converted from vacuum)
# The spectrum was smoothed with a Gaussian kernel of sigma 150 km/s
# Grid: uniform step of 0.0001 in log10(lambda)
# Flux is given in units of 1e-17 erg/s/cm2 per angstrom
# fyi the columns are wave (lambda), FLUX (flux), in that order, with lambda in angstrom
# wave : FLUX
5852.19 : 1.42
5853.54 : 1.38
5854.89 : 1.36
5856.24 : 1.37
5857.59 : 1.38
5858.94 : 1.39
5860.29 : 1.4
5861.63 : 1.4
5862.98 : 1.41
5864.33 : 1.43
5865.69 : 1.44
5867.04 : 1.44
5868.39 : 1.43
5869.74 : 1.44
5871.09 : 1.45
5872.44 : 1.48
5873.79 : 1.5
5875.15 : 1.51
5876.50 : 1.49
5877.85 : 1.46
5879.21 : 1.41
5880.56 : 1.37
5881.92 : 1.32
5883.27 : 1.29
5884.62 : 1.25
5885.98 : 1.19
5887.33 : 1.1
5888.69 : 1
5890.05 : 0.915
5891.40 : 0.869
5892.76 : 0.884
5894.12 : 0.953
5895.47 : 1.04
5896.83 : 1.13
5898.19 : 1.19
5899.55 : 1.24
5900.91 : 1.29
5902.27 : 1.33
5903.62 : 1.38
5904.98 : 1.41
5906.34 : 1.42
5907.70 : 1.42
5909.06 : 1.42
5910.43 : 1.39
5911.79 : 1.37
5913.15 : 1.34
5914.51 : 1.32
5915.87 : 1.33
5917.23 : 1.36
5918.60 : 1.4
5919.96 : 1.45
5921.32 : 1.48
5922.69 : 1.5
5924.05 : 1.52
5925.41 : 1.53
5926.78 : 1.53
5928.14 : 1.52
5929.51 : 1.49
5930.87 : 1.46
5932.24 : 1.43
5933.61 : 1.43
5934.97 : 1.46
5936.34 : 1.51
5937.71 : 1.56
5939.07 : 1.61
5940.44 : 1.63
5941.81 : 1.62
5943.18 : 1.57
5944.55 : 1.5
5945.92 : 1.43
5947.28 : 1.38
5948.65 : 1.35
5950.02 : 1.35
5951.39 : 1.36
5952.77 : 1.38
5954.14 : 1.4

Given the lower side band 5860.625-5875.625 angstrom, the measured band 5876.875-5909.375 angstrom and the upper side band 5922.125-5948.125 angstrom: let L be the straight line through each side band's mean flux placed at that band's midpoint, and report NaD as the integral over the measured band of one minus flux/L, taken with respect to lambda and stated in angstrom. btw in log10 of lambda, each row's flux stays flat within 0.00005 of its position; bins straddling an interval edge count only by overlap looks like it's 5.5 angstrom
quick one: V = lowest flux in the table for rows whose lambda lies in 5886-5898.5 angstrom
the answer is 0.869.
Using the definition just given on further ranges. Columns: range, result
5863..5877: 1.43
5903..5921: 1.32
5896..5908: 1.13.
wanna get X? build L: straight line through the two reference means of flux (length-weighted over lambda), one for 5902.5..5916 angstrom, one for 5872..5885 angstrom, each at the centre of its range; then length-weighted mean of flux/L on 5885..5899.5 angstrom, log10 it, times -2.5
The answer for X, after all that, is 0.320 mag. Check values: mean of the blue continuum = 1.41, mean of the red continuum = 1.38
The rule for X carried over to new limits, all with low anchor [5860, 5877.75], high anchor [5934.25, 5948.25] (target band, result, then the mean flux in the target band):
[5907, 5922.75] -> 0.08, 1.39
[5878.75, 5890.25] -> 0.21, 1.21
